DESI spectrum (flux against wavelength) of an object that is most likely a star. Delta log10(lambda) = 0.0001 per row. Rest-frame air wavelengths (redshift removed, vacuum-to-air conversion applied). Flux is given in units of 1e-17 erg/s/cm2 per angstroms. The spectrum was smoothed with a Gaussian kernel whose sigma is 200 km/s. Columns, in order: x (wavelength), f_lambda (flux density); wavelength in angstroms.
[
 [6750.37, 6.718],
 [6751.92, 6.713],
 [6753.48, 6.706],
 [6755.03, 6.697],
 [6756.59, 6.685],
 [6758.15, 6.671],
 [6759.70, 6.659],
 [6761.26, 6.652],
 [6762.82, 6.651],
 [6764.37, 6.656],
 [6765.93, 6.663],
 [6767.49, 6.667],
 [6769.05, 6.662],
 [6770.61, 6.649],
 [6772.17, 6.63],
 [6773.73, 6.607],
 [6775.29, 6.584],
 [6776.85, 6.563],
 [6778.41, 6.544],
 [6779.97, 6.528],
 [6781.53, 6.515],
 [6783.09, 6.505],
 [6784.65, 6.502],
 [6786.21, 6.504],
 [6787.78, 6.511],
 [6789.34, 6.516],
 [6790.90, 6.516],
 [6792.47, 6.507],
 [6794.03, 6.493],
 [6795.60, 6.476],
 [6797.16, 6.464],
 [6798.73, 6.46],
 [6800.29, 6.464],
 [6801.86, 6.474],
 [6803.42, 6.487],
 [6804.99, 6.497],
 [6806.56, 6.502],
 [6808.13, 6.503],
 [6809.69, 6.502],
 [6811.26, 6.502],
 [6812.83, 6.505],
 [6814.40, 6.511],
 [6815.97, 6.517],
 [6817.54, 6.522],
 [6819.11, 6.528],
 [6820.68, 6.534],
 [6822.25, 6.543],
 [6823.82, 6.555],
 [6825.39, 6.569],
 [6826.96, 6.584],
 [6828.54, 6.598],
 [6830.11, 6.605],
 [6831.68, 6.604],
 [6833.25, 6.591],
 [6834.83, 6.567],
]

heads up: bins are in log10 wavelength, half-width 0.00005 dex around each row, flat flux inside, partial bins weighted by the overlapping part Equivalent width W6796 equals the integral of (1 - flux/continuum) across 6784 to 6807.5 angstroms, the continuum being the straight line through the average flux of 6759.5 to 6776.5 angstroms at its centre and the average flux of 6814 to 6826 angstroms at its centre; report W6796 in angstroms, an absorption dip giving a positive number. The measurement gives 0.3 angstroms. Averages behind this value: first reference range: 6.64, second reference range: 6.54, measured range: 6.49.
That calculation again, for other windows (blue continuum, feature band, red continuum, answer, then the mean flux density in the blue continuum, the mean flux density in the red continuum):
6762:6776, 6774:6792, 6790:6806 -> 0.1 angstroms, 6.64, 6.48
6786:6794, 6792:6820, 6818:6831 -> 0.2 angstroms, 6.51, 6.57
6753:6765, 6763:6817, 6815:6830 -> 0.6 angstroms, 6.67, 6.55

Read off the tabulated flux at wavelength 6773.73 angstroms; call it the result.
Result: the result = 6.607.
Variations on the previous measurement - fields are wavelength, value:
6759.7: 6.659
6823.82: 6.555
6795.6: 6.476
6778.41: 6.544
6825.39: 6.569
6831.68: 6.604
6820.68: 6.534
